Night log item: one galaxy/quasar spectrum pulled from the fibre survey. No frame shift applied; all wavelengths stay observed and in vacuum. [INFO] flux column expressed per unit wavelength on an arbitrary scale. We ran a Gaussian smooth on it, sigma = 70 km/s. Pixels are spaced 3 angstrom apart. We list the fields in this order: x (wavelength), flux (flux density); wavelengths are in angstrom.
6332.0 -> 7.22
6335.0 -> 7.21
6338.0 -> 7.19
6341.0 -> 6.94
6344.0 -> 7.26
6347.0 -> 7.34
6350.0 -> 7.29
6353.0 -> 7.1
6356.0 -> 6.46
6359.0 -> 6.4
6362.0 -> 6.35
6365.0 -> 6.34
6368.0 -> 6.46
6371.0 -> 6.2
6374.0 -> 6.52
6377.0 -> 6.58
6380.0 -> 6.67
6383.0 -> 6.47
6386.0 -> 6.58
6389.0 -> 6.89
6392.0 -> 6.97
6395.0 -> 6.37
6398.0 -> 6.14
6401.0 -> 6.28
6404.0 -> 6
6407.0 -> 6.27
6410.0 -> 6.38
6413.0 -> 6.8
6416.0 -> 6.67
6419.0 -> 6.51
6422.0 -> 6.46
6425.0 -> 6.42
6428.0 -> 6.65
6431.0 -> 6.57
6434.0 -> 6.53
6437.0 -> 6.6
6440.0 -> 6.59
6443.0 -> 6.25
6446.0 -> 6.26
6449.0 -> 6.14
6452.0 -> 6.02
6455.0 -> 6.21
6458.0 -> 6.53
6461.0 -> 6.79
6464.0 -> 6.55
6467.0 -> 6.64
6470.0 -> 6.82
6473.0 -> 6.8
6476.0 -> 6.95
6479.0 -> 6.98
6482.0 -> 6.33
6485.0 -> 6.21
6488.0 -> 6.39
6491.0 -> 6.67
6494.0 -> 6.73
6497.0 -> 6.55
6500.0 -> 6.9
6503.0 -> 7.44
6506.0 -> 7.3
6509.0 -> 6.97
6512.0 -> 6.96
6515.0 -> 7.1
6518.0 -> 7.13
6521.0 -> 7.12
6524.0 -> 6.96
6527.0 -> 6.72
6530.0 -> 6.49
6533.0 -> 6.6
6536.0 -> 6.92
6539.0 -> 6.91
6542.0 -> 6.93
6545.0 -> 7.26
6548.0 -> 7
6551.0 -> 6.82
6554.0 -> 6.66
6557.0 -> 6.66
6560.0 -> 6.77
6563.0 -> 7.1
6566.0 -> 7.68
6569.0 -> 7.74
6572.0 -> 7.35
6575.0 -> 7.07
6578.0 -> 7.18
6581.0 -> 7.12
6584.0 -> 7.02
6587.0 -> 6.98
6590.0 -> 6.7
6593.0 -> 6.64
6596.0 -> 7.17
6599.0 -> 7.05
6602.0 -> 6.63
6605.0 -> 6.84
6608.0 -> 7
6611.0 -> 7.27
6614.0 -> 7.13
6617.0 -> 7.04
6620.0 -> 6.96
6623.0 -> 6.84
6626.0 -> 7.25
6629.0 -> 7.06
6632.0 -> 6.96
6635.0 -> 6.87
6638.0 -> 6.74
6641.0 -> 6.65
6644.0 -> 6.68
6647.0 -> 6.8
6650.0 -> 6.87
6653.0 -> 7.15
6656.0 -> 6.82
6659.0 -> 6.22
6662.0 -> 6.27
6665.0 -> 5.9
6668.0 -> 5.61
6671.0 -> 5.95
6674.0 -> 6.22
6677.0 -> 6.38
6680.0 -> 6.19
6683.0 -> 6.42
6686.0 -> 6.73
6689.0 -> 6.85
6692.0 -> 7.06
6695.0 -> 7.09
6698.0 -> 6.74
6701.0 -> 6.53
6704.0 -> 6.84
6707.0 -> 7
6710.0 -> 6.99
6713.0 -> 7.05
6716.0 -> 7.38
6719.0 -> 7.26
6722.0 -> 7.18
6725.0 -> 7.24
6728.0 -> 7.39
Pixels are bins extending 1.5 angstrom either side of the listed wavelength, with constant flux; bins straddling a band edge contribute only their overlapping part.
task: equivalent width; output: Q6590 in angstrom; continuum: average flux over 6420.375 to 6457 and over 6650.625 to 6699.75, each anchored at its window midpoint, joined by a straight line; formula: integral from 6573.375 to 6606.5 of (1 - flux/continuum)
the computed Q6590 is -2.55 angstrom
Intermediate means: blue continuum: 6.39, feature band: 6.95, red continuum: 6.48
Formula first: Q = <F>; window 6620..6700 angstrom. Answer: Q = 6.63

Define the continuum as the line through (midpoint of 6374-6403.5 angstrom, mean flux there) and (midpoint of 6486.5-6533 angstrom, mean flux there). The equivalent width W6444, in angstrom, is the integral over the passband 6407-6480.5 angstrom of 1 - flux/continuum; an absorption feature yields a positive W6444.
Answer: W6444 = 1.7 angstrom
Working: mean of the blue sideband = 6.53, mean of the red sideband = 6.89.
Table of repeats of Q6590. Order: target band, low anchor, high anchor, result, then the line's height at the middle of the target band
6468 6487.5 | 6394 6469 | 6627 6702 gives -0.62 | 6.46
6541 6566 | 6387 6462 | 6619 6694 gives -1.54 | 6.54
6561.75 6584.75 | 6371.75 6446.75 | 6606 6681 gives -2.33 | 6.62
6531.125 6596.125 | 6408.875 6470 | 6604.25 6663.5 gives -2.64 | 6.73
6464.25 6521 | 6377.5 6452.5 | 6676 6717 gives -2.32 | 6.56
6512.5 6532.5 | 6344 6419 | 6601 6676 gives -0.78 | 6.65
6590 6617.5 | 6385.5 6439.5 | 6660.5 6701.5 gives -2.18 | 6.45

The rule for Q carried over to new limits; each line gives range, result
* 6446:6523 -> 6.72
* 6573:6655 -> 6.95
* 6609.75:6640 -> 7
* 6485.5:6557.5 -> 6.88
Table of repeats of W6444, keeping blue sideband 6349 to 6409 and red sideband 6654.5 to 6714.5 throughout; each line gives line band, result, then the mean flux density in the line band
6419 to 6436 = 0.0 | 6.53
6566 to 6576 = -1.4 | 7.45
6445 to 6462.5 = 0.5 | 6.33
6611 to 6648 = -2.2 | 6.93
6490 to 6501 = -0.3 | 6.71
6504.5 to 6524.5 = -1.7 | 7.08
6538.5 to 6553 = -1.0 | 6.98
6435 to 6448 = 0.2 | 6.42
